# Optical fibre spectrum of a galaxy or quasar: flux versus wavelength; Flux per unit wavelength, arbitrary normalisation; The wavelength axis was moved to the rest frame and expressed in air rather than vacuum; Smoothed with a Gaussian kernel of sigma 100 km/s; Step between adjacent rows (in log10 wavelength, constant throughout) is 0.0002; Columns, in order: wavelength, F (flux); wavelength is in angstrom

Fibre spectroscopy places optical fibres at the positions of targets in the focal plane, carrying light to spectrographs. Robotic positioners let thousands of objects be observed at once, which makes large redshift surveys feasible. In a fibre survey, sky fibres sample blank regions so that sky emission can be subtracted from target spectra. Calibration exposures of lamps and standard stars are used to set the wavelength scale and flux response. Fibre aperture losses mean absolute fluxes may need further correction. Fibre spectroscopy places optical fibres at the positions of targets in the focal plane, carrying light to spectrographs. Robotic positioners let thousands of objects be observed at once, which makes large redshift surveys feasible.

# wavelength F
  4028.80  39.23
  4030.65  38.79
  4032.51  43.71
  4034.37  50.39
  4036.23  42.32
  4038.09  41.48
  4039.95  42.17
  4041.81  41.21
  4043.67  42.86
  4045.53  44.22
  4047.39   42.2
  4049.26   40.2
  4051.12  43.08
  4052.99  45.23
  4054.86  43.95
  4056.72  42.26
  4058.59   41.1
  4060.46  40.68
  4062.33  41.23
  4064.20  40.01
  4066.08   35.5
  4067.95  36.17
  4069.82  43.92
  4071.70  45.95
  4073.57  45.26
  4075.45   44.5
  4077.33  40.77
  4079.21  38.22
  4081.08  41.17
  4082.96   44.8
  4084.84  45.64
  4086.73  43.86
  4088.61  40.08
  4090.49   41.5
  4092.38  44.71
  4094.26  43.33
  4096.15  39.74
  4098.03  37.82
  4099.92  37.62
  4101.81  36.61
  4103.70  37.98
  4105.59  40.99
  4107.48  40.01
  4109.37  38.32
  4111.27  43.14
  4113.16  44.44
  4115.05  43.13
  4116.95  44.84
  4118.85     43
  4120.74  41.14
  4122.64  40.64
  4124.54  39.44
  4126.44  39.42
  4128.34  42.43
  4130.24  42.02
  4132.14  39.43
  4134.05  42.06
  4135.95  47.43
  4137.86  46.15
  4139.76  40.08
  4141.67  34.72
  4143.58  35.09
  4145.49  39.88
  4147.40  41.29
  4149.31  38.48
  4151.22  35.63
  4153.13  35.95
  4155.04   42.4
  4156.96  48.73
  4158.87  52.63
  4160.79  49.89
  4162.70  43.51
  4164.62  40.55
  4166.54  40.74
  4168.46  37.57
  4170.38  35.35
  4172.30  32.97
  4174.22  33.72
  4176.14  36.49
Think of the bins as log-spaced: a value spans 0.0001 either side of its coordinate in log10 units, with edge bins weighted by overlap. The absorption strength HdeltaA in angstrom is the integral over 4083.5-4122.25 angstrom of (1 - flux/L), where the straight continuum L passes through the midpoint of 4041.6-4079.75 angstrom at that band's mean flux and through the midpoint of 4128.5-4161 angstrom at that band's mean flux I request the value 0.3 angstrom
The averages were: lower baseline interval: 41.9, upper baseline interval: 41.7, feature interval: 41.4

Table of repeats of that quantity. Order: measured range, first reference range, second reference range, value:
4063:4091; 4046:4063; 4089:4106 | -0.51 angstrom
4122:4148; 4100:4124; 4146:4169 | 0.60 angstrom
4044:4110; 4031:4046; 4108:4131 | 1.85 angstrom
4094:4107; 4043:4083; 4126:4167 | 0.90 angstrom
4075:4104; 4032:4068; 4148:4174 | 0.37 angstrom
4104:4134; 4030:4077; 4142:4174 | -0.23 angstrom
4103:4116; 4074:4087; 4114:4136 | 0.30 angstrom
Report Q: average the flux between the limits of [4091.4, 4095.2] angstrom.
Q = 44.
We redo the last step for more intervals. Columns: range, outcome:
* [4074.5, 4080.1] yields 41.1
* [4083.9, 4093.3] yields 43.1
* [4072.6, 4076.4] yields 44.9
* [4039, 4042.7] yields 41.7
